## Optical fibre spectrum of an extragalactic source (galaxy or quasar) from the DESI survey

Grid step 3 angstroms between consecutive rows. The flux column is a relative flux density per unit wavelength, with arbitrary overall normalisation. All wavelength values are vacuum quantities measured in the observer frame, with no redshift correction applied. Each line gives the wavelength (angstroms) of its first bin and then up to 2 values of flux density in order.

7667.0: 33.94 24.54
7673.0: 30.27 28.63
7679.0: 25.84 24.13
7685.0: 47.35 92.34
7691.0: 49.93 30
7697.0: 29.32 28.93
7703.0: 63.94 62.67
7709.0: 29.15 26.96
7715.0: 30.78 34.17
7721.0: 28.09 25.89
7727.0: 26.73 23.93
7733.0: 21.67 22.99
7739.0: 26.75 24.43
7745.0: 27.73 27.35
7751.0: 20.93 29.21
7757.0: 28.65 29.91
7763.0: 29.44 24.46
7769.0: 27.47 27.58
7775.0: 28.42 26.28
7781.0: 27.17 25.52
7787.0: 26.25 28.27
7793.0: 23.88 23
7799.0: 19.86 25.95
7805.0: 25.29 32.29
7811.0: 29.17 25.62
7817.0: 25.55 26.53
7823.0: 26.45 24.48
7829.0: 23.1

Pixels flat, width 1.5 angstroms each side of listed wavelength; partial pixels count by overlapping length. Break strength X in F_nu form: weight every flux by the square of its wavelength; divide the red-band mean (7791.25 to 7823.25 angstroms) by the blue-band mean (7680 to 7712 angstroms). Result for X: 0.60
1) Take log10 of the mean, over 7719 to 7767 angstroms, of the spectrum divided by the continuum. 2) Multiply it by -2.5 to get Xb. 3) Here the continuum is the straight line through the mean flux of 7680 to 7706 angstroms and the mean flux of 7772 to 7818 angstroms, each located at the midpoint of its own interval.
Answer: 0.349 mag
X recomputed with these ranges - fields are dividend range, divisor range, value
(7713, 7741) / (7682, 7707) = 0.55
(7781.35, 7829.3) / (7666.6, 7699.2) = 0.70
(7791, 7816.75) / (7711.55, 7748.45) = 0.98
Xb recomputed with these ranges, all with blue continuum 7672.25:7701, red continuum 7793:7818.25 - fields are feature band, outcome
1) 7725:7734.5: 0.38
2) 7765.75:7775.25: 0.10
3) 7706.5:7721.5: 0.12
